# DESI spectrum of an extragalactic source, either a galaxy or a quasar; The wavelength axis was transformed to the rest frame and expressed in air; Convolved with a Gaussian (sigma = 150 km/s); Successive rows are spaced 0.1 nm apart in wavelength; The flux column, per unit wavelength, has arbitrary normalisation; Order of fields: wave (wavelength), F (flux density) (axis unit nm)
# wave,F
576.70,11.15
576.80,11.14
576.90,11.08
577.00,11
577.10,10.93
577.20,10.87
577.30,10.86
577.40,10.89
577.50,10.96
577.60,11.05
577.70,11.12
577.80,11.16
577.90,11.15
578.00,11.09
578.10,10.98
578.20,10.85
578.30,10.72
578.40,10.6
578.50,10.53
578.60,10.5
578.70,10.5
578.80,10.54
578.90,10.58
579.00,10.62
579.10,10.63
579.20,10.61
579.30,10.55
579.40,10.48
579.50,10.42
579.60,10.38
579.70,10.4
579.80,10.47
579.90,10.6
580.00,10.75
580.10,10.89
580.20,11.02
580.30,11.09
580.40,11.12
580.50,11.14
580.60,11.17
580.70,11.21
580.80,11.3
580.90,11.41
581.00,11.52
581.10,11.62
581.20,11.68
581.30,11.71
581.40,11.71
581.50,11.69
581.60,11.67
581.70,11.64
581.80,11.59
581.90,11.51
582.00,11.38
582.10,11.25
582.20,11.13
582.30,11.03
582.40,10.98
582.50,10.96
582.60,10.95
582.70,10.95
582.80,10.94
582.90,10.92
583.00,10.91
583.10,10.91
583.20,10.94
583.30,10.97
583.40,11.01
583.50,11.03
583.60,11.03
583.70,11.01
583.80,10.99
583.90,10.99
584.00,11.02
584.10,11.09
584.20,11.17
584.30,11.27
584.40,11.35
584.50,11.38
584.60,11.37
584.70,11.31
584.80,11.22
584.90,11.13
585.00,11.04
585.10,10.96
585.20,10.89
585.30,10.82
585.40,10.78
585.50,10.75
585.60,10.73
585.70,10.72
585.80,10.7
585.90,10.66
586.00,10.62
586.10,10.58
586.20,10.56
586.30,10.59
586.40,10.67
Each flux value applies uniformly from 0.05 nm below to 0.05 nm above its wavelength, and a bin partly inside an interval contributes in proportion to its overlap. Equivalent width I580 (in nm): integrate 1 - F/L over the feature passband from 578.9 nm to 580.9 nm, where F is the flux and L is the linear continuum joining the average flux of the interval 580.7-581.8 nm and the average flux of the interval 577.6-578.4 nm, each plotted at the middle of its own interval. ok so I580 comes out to 0.096 nm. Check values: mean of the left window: 11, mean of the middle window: 10.8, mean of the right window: 11.6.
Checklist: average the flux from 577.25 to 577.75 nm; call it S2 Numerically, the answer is 11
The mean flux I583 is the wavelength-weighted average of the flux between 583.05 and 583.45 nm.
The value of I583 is 11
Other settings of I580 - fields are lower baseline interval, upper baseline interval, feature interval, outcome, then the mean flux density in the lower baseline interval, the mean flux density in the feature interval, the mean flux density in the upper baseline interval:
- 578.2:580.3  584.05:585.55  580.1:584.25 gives -0.13 nm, 10.6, 11.2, 11.1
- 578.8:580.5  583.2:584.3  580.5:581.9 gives -0.09 nm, 10.7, 11.5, 11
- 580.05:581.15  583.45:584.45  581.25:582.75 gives -0.02 nm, 11.2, 11.3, 11.1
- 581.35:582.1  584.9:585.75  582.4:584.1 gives 0.04 nm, 11.6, 11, 10.9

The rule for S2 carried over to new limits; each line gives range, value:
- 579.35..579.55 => 10.4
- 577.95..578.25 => 11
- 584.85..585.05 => 11.1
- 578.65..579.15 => 10.6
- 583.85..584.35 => 11.1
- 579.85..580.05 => 10.7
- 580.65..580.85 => 11.3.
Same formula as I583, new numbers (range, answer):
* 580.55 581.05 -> 11.3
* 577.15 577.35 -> 10.9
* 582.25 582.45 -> 11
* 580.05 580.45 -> 11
